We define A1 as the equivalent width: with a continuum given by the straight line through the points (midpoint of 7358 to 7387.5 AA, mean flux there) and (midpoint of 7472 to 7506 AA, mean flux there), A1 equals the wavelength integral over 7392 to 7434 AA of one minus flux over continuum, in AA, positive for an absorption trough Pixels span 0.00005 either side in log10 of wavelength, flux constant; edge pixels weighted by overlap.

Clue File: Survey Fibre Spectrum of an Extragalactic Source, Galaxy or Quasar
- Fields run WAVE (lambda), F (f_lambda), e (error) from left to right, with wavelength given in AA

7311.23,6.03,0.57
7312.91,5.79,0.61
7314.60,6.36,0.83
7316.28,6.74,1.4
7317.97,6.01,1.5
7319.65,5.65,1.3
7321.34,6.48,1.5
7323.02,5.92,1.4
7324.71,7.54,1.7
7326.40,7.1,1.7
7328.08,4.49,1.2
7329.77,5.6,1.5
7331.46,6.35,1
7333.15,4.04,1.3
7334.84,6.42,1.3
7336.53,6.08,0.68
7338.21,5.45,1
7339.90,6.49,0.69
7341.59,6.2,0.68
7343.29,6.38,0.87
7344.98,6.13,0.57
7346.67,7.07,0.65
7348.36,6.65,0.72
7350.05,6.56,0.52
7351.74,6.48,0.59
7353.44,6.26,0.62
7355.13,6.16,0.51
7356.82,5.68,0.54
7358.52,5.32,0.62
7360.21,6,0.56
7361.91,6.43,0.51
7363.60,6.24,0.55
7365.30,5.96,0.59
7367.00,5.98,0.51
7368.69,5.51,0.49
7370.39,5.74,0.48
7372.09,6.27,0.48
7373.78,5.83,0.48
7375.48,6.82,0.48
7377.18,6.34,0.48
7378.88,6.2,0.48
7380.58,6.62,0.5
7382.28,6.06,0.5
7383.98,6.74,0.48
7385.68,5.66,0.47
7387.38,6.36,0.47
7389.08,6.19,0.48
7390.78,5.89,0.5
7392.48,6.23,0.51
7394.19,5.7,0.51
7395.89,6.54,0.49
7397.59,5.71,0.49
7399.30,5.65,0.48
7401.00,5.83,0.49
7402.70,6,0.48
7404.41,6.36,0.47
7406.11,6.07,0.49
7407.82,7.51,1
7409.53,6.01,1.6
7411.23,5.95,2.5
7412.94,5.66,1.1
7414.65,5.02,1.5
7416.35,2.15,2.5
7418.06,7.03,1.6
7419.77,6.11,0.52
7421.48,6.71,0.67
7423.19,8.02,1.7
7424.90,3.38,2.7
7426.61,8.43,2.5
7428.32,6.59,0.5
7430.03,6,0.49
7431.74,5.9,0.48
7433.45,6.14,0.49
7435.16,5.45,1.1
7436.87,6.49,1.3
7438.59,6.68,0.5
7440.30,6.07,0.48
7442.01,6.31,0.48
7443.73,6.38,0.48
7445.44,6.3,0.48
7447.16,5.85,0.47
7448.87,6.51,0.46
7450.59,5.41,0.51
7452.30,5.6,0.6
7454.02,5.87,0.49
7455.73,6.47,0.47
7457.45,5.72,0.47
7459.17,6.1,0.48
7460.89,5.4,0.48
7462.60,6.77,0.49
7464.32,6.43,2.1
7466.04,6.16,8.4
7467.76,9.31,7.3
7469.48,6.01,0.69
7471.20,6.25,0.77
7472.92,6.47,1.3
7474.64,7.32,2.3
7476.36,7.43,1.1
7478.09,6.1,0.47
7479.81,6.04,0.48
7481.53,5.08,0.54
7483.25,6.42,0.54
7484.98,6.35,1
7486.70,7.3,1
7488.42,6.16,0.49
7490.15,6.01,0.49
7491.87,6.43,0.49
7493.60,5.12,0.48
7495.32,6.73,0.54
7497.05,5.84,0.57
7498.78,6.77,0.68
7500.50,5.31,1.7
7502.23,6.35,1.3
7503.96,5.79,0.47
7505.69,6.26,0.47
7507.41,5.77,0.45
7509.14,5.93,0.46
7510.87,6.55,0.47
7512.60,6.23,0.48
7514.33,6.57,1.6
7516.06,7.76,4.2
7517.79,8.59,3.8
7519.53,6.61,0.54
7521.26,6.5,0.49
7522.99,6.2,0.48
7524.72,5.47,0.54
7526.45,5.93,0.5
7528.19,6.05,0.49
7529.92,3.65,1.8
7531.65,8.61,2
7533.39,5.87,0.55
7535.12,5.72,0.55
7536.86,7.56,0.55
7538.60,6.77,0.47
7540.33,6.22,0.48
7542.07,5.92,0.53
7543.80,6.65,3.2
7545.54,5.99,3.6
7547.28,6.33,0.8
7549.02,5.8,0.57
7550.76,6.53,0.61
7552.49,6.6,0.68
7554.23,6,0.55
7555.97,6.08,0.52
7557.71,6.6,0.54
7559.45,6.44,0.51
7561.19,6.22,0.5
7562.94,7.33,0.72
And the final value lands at 0.98 AA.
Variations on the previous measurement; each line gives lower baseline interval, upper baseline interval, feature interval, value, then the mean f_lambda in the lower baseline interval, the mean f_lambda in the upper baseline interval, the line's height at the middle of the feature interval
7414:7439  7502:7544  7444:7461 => 0.4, 6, 6.38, 6.1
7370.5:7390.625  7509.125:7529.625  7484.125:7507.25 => 0.9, 6.25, 6.48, 6.44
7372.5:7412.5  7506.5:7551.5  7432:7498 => 0.1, 6.18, 6.38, 6.28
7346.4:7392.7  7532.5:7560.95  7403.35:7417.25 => 1.4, 6.18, 6.32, 6.21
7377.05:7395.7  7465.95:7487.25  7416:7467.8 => 2.3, 6.19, 6.64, 6.47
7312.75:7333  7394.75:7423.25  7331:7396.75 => -1.0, 6.11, 5.96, 6.04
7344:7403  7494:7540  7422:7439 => -0.2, 6.14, 6.35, 6.22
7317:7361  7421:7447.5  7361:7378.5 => 0.1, 6.1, 6.3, 6.16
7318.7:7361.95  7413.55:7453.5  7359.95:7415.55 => -0.3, 6.11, 6.02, 6.06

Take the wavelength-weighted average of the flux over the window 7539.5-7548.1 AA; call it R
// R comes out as 6.22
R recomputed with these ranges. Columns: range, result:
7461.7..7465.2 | 6.59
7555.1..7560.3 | 6.37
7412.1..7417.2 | 4.28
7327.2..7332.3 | 5.5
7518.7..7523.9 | 6.43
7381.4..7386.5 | 6.16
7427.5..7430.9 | 6.29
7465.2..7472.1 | 6.93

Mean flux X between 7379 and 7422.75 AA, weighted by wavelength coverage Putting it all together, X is 6.01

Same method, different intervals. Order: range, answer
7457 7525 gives 6.4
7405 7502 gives 6.2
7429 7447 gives 6.16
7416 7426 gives 5.81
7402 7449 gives 6.1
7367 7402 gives 6.09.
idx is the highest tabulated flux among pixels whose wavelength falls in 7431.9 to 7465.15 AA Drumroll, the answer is 6.77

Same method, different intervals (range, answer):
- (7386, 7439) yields 8.43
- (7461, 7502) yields 9.31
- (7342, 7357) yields 7.07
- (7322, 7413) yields 7.54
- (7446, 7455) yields 6.51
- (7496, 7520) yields 8.59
